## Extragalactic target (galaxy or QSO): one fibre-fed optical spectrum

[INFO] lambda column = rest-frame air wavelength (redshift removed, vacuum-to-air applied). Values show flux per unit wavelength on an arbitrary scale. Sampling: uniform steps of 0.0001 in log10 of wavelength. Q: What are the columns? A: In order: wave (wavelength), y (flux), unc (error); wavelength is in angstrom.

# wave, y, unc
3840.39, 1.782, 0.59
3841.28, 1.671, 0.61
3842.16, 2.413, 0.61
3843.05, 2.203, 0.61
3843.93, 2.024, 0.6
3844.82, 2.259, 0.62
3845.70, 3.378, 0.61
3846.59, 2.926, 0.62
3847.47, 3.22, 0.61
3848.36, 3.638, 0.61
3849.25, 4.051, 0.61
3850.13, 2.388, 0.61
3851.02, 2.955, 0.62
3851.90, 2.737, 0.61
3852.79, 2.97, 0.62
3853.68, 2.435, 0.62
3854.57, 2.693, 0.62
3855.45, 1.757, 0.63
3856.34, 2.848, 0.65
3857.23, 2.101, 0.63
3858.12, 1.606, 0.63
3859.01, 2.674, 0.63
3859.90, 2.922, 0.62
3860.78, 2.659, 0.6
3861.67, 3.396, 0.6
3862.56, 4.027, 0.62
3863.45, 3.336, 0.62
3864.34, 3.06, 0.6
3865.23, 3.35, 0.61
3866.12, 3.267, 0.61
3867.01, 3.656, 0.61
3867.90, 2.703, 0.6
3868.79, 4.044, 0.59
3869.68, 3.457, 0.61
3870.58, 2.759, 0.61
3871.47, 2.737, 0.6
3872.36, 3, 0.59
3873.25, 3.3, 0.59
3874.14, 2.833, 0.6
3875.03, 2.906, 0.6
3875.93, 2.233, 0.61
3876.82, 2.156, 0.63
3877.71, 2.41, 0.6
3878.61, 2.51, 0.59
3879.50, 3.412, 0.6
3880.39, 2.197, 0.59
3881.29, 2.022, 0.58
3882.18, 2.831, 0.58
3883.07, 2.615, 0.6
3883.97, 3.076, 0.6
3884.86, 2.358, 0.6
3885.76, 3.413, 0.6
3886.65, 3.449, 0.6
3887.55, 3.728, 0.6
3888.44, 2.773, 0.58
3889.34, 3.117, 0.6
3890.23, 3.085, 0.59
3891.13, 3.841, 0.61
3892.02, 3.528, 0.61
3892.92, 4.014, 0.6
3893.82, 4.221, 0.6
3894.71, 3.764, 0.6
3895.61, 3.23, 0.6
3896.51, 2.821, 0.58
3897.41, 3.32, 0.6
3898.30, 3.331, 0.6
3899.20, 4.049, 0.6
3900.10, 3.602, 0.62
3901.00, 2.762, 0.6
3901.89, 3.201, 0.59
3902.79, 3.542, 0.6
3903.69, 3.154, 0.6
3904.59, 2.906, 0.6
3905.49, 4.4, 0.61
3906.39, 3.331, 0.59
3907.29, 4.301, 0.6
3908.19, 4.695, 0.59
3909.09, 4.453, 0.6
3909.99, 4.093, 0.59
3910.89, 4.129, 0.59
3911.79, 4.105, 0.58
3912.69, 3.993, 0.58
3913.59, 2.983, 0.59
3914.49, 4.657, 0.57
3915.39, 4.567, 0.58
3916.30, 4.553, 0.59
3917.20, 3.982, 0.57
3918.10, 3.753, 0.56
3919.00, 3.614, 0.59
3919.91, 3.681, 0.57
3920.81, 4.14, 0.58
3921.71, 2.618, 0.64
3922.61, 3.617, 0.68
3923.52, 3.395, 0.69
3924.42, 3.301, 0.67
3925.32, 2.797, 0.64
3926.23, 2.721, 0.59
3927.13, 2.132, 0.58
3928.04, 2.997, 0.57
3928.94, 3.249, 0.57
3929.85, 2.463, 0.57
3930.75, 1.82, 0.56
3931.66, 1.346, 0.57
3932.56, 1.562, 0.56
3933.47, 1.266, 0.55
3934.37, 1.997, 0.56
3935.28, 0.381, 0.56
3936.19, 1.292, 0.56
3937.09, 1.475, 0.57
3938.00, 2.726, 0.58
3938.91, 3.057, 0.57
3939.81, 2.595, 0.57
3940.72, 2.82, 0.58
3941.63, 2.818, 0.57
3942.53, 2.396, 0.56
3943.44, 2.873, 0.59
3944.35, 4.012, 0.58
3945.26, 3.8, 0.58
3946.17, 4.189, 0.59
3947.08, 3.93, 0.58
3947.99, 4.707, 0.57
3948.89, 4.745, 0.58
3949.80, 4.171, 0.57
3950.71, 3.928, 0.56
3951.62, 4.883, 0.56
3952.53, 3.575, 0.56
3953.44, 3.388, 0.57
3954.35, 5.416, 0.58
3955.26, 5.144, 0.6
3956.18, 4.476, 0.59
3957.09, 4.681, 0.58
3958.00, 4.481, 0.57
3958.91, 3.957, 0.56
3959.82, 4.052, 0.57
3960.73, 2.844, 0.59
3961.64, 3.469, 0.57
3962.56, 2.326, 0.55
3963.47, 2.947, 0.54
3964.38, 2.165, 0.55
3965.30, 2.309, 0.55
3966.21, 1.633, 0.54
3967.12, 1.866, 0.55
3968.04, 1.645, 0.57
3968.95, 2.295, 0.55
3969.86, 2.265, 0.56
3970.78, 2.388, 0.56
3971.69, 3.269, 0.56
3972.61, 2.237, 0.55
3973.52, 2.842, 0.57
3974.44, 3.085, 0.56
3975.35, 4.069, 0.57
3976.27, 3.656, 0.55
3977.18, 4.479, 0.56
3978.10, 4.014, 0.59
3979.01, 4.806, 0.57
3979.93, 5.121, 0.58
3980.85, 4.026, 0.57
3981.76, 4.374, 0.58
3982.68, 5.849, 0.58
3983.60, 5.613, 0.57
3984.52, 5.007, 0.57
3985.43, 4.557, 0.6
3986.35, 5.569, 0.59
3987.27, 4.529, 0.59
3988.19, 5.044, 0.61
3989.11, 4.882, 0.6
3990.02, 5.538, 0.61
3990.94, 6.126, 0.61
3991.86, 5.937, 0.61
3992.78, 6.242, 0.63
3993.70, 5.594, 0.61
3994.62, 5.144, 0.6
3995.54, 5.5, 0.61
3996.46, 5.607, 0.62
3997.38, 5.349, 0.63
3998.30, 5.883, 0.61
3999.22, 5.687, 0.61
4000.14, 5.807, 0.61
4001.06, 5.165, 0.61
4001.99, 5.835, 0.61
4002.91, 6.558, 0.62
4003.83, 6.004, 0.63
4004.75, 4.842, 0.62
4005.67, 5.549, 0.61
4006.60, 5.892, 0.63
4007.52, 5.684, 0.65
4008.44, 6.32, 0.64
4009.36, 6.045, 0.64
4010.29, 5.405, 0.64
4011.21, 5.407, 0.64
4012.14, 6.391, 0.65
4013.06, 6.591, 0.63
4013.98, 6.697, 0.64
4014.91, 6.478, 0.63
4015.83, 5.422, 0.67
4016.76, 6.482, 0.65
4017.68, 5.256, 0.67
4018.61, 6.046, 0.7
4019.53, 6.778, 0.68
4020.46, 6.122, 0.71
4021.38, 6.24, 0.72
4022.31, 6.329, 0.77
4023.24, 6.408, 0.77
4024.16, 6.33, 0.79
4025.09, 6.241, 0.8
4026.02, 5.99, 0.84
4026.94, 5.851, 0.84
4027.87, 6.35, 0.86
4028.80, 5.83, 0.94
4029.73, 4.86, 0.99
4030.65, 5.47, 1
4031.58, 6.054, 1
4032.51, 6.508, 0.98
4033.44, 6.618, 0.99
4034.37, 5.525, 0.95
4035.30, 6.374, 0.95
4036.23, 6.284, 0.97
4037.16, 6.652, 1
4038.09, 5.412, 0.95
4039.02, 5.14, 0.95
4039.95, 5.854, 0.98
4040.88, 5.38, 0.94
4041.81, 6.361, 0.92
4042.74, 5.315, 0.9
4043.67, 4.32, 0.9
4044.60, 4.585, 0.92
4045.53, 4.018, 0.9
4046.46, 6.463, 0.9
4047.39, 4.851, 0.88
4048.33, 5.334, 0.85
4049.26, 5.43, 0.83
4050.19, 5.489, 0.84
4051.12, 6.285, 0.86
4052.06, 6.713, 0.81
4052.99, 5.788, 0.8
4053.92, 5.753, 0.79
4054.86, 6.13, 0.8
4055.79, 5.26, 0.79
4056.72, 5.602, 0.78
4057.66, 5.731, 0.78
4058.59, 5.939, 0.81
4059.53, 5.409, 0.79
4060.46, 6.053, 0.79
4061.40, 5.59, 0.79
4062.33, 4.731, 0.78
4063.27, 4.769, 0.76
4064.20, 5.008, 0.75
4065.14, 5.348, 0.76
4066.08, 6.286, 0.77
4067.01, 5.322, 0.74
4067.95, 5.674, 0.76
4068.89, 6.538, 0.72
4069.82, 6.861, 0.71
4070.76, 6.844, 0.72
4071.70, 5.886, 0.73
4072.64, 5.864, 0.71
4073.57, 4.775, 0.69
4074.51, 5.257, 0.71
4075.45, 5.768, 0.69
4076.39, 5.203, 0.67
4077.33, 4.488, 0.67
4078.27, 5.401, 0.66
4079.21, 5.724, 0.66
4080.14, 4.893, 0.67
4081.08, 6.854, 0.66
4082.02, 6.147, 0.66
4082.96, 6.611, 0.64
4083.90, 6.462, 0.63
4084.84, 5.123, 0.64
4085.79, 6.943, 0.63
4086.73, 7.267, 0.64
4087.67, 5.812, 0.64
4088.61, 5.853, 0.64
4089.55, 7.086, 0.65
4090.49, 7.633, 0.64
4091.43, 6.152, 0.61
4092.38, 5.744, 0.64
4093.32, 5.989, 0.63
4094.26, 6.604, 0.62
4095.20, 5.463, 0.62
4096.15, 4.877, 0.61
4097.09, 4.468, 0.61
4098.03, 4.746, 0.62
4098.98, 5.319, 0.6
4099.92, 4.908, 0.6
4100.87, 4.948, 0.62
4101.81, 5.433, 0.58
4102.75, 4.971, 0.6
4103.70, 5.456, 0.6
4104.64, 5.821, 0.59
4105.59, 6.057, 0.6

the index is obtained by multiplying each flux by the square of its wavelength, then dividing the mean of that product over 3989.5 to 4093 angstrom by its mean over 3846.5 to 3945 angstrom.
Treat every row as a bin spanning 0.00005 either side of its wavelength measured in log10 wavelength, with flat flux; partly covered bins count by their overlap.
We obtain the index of 2.04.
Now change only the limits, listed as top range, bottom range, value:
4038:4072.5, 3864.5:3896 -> 1.99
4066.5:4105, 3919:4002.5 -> 1.64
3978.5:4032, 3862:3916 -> 1.80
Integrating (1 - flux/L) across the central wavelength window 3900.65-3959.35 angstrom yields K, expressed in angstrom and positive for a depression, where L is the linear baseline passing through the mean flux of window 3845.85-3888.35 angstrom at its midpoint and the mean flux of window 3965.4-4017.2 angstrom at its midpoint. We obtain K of 7.2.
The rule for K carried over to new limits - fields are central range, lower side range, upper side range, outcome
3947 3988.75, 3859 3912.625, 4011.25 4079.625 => 6.8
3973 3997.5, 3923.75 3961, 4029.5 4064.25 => -4.1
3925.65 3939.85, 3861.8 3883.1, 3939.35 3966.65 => 5.7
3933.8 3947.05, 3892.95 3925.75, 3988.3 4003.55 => 5.4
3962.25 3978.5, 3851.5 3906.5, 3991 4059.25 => 6.9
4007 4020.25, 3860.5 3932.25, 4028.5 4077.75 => -2.7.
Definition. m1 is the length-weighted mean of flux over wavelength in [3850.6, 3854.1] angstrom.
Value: 2.78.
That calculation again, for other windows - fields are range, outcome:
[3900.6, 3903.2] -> 3.18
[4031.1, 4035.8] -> 6.2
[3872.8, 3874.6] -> 3.07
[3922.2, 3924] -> 3.49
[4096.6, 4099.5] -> 4.85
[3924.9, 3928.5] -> 2.66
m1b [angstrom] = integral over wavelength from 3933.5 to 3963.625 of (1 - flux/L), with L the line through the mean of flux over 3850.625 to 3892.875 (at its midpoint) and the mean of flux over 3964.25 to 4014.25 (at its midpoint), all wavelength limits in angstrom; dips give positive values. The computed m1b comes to 5.3 angstrom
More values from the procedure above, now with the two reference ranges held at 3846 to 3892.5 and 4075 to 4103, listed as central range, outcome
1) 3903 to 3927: -1.5 angstrom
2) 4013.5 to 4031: -4.1 angstrom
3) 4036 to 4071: -2.1 angstrom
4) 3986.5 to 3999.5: -2.8 angstrom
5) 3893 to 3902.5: -0.4 angstrom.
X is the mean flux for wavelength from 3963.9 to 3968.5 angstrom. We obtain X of 1.93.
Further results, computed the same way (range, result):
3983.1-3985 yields 5.32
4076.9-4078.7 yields 4.94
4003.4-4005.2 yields 5.42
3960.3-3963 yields 2.88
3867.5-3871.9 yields 3.14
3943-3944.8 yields 3.44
